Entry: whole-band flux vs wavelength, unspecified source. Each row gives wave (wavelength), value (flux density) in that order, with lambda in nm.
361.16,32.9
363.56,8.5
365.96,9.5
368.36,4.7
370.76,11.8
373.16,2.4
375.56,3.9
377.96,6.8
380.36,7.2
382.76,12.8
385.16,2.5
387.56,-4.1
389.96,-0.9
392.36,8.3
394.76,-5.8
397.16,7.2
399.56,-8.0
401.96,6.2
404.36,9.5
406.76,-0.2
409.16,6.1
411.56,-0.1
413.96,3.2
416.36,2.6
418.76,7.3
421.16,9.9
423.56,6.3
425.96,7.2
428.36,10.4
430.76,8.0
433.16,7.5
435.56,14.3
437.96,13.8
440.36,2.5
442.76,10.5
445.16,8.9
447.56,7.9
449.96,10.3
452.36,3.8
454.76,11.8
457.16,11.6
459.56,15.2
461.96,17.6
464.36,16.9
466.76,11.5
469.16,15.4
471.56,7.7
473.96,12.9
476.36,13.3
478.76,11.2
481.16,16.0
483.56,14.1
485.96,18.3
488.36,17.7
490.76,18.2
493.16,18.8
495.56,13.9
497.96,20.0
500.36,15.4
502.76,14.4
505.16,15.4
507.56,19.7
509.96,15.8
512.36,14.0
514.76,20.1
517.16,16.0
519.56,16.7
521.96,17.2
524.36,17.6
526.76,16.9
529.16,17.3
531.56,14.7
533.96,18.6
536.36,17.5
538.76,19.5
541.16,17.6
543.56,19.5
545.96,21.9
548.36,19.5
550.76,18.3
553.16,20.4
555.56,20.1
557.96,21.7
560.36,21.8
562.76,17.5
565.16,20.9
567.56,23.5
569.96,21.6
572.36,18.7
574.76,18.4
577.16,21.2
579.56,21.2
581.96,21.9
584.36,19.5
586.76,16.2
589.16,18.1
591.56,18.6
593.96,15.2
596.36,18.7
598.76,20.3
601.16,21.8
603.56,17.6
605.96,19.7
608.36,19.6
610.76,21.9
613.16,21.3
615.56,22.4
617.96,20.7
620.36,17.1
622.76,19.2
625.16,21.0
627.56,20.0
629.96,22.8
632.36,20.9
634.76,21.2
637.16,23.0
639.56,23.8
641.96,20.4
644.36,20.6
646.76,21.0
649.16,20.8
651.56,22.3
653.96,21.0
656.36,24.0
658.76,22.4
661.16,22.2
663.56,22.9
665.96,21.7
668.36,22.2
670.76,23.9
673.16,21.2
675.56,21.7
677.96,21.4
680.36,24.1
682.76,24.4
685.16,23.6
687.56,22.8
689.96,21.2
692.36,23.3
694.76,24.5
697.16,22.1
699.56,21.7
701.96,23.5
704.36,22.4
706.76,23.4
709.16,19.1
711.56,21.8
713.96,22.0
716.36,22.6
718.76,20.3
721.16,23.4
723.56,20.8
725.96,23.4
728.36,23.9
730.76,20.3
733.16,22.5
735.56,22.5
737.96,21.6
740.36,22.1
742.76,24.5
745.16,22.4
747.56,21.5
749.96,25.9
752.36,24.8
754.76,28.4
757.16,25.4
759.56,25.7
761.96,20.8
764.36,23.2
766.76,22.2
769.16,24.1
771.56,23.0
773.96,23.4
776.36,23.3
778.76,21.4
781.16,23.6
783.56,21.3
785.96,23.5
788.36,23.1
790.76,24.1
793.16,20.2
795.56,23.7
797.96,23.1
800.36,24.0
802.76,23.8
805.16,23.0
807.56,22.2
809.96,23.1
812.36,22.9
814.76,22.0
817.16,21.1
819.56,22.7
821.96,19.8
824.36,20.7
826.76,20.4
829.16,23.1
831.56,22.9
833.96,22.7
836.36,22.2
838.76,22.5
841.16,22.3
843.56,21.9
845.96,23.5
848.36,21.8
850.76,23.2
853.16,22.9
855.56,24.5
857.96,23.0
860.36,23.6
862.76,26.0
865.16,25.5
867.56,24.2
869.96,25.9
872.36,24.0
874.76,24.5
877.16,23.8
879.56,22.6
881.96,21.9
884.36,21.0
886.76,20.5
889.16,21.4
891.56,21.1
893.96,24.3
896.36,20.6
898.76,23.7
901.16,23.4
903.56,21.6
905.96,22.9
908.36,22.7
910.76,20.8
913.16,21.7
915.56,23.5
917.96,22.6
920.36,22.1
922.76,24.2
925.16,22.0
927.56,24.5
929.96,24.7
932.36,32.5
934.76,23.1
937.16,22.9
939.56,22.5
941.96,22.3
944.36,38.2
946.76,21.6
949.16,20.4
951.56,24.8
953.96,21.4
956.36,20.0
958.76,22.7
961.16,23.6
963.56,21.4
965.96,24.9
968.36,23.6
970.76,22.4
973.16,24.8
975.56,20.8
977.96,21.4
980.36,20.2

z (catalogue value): 0.149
